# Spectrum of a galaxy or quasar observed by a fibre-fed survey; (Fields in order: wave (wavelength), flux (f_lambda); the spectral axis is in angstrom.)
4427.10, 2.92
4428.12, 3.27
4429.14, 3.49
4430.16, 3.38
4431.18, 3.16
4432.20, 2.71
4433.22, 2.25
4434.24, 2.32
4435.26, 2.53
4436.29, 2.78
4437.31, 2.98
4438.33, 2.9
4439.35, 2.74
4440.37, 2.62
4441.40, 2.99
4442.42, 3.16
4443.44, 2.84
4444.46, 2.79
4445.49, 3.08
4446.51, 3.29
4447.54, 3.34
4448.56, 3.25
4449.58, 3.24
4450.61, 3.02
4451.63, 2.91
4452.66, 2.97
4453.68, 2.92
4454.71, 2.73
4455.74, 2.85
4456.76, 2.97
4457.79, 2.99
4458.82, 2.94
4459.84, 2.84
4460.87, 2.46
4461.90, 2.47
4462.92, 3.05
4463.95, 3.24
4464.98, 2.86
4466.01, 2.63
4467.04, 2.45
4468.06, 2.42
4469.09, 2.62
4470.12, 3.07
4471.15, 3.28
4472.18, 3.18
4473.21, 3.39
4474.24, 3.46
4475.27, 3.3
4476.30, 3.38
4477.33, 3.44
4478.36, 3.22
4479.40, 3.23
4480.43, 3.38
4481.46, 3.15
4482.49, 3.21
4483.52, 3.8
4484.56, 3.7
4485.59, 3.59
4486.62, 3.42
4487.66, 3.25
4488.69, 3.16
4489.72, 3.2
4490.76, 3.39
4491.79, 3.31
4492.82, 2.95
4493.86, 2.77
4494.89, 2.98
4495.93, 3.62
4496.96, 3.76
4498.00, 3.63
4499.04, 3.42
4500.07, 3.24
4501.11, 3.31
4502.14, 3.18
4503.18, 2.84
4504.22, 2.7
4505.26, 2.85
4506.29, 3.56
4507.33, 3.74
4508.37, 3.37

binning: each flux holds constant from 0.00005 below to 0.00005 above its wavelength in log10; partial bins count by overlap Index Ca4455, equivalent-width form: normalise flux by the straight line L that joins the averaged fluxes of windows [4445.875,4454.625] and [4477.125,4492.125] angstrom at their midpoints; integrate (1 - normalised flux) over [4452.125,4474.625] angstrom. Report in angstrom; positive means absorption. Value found 2.1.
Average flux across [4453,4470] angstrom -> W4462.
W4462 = 2.79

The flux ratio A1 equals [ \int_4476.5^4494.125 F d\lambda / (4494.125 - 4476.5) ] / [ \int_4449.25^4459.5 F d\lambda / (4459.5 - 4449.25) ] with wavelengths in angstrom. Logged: 1.12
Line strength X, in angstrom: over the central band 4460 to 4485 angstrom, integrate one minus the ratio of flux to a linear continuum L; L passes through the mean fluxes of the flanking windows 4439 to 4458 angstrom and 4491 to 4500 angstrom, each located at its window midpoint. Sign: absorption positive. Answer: 0.5 angstrom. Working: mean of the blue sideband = 2.99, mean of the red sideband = 3.31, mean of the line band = 3.09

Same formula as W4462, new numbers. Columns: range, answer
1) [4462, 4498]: 3.2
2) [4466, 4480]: 3.09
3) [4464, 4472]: 2.81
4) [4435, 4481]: 2.98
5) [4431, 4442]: 2.72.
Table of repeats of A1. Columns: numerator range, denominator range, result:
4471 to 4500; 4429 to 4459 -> 1.14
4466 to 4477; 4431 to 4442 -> 1.12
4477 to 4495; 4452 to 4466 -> 1.15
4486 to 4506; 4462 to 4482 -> 1.04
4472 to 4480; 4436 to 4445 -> 1.16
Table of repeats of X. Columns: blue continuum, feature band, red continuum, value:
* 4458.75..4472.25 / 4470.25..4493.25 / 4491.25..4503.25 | -2.21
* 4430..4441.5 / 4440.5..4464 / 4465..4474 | -1.15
